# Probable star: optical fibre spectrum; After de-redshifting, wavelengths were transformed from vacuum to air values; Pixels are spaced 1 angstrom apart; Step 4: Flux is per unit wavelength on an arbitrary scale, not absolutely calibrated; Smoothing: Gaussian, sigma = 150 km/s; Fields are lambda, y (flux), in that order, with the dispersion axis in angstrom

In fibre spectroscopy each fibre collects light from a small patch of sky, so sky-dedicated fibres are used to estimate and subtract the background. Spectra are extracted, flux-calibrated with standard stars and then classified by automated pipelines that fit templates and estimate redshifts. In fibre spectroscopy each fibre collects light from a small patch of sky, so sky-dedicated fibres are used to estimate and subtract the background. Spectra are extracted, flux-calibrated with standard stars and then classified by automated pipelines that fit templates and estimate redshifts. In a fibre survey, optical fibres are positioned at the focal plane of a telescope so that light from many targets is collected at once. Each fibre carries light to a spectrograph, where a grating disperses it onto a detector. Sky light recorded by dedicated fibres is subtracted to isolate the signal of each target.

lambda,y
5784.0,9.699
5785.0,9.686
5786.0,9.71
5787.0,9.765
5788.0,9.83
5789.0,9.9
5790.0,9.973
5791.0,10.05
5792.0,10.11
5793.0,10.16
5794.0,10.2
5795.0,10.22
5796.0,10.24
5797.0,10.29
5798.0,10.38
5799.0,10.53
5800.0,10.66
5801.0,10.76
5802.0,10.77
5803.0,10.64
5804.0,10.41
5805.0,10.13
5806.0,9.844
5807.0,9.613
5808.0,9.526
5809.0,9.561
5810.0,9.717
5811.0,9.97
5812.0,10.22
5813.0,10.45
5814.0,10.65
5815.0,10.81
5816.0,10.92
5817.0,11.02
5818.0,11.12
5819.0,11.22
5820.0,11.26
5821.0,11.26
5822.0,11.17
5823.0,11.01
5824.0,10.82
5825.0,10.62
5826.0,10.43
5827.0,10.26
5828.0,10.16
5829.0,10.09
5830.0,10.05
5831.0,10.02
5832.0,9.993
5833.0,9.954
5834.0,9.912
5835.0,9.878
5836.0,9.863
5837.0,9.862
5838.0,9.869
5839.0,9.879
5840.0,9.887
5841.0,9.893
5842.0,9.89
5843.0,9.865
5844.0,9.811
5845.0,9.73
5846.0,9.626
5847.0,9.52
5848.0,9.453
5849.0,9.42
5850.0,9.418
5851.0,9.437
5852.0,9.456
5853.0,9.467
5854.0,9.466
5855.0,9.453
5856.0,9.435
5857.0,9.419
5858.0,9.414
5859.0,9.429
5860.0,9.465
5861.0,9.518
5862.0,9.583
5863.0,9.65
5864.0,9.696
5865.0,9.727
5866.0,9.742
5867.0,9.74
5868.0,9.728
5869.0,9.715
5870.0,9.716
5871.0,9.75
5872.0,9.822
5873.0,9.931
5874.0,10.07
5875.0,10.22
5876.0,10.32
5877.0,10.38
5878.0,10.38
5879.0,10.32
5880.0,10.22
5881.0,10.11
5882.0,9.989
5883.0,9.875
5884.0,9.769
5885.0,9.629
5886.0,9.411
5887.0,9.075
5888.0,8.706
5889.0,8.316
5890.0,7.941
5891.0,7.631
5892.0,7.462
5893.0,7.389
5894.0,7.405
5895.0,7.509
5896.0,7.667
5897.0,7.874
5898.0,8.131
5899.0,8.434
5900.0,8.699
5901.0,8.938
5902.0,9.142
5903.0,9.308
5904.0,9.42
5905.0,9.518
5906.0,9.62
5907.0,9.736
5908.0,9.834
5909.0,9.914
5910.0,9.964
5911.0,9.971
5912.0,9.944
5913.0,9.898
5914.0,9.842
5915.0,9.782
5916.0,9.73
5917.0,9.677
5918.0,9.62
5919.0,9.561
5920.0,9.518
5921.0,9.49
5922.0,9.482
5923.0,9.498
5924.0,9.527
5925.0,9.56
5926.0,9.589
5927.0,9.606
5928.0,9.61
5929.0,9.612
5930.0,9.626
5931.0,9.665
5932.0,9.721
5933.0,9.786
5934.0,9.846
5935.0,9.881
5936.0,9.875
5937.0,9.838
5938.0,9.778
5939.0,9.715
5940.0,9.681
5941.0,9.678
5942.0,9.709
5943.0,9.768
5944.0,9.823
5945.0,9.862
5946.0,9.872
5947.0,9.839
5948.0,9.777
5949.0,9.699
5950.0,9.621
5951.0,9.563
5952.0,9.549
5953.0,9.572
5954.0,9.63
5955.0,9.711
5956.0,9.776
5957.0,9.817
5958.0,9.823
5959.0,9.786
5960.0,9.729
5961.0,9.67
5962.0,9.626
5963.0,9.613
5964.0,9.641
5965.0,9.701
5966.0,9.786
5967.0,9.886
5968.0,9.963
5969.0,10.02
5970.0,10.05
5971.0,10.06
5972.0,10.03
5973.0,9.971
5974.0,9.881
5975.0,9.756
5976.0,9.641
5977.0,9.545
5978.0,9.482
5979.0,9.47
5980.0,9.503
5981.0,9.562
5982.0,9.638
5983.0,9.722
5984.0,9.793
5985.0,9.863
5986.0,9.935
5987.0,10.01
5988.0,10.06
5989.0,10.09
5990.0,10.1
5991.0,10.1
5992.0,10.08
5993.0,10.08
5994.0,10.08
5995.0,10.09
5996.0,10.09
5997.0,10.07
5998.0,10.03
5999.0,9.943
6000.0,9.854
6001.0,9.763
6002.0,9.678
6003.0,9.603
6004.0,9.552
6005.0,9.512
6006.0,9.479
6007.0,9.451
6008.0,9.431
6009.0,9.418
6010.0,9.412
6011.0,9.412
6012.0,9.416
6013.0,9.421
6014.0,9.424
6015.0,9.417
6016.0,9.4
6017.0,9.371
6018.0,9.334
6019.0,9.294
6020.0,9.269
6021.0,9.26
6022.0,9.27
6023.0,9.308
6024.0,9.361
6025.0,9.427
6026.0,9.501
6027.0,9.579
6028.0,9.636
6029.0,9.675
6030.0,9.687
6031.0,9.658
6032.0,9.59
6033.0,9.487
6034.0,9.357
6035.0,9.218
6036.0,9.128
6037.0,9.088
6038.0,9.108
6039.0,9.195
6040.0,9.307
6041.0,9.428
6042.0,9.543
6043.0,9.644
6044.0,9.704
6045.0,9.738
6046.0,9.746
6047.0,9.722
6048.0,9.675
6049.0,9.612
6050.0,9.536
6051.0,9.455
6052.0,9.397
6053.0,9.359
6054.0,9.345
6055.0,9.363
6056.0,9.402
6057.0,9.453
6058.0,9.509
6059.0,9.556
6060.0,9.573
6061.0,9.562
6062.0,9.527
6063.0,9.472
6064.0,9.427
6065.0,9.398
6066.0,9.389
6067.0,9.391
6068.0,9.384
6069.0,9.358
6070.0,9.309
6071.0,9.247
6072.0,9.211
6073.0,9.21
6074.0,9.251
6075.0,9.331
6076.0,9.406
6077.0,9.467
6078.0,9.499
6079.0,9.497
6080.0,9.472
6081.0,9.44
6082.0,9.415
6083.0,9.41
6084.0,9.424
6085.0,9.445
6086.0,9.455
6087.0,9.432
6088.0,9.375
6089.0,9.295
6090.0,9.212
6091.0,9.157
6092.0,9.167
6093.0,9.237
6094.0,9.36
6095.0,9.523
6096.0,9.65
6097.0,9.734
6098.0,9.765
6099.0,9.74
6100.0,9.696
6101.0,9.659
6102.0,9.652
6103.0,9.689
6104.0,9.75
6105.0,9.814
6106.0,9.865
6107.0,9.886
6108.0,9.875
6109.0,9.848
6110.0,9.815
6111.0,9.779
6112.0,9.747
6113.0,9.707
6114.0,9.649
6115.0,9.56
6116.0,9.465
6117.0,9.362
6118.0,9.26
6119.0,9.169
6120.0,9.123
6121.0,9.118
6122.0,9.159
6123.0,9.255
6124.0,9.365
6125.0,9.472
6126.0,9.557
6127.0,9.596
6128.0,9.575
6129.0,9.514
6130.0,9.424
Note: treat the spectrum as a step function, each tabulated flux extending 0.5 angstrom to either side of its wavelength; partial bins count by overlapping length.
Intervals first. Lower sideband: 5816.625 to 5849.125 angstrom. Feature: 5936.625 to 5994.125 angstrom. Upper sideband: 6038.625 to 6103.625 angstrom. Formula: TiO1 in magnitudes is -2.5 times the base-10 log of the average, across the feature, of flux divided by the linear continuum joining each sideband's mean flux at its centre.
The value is 0.00 mag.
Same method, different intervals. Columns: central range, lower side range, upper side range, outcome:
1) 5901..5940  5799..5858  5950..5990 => 0.025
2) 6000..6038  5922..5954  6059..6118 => 0.017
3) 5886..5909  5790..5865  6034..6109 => 0.155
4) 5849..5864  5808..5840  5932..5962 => 0.080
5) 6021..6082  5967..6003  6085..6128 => 0.028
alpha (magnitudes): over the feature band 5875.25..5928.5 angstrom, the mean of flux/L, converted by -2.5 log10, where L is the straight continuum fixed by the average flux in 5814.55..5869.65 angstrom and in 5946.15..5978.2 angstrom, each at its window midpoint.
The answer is 0.07 mag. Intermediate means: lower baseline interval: 9.99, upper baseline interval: 9.76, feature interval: 9.29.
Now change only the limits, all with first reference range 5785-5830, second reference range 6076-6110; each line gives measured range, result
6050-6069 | 0.02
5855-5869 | 0.07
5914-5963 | 0.03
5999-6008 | 0.02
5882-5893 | 0.16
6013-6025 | 0.05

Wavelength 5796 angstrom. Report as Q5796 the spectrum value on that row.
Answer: 10.24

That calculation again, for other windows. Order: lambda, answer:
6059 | 9.556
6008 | 9.431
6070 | 9.309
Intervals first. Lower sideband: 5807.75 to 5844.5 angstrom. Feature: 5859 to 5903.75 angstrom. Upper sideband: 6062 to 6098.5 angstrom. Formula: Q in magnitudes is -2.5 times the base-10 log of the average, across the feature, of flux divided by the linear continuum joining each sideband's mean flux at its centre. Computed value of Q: 0.10 mag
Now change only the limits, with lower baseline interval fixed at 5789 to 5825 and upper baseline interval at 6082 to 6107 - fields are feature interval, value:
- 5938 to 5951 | 0.03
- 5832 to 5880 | 0.06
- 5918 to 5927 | 0.06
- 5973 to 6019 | 0.01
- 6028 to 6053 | 0.02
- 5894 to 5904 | 0.20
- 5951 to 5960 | 0.03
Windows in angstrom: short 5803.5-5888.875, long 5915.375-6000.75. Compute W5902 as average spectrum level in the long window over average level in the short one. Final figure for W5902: 0.98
